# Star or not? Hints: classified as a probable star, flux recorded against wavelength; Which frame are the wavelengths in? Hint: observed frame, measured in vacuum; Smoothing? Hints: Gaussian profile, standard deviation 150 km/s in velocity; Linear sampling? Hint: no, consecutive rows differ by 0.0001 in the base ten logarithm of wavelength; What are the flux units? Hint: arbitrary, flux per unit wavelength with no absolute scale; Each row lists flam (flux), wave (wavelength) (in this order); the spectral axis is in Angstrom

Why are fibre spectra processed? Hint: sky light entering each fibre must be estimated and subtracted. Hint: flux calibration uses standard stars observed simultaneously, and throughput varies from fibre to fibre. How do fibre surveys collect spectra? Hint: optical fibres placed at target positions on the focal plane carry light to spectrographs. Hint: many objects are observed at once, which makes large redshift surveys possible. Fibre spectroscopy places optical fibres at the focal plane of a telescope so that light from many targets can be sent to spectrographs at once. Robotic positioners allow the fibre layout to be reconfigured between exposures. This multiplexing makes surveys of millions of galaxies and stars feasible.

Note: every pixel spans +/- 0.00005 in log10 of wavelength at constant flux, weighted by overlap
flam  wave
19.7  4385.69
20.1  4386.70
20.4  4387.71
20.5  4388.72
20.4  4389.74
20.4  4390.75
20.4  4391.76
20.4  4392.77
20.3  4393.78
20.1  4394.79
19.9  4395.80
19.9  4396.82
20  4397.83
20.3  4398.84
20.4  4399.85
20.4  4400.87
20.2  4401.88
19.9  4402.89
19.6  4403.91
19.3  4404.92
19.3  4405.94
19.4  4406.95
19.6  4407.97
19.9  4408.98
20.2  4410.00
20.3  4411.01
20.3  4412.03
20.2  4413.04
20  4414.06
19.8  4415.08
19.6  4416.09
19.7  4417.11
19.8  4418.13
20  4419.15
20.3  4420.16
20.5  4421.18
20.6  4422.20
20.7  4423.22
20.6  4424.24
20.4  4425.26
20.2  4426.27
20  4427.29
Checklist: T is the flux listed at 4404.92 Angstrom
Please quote 19.3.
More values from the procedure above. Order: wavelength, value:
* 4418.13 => 19.8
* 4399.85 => 20.4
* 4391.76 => 20.4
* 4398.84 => 20.3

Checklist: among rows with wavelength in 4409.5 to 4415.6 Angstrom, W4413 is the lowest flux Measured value 19.8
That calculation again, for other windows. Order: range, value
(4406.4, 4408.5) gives 19.4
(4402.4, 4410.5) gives 19.3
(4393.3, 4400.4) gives 19.9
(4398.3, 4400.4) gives 20.3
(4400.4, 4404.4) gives 19.6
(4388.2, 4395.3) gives 20.1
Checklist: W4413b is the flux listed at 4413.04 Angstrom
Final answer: 20.2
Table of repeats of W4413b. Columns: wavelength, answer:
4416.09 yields 19.6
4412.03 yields 20.3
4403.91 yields 19.6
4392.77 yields 20.4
